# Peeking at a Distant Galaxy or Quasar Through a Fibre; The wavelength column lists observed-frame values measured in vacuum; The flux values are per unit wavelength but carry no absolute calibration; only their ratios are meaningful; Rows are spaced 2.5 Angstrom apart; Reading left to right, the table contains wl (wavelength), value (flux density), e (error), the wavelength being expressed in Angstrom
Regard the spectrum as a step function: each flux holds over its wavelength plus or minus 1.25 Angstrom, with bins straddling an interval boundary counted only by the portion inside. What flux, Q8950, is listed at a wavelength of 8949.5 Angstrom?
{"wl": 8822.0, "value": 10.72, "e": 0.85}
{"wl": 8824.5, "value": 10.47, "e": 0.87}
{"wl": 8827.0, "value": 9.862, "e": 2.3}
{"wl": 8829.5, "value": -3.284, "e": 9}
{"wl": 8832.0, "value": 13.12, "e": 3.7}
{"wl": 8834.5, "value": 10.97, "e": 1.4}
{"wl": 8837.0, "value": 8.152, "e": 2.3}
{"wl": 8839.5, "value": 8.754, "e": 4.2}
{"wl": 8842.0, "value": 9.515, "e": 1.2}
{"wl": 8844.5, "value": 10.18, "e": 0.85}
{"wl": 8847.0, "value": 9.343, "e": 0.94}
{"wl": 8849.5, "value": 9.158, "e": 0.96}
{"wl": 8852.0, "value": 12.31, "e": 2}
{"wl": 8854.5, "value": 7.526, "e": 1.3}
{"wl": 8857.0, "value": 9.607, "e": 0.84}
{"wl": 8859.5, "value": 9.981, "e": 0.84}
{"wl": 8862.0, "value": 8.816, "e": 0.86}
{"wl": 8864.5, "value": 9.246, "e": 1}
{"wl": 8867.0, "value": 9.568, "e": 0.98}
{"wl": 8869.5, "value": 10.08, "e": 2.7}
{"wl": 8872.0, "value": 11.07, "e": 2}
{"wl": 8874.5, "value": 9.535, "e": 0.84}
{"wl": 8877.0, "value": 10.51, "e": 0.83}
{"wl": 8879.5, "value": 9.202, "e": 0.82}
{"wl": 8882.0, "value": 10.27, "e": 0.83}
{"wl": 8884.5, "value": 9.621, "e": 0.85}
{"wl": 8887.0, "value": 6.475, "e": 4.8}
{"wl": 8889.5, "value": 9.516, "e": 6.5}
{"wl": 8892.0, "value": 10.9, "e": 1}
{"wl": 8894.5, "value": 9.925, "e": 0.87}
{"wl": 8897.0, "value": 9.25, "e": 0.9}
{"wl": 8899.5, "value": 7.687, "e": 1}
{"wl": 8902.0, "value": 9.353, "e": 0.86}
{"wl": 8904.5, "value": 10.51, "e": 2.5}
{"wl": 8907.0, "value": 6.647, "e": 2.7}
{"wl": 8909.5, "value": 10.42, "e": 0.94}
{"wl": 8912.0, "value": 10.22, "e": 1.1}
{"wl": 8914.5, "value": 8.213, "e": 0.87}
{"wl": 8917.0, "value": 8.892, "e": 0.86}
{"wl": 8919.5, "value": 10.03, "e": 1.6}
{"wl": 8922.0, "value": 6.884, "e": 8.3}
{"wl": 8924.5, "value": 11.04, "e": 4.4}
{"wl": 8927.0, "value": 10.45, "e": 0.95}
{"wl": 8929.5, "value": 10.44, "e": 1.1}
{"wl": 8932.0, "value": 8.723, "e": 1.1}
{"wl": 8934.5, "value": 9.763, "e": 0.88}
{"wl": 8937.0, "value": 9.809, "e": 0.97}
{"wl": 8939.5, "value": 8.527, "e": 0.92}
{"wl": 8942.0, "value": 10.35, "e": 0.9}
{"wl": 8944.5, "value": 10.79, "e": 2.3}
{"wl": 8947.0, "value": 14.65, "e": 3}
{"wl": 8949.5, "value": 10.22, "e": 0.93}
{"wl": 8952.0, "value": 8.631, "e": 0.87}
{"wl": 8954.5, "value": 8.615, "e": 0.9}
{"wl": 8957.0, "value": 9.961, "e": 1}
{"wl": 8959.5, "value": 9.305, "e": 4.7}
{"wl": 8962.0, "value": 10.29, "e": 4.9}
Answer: 10.22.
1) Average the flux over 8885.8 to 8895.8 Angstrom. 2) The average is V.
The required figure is 9.22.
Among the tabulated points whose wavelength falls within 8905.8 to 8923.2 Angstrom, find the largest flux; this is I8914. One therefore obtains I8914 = 10.42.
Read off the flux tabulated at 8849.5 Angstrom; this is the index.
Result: 9.158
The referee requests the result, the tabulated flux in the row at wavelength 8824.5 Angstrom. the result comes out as 10.47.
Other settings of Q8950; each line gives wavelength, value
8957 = 9.961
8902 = 9.353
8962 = 10.29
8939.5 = 8.527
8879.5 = 9.202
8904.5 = 10.51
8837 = 8.152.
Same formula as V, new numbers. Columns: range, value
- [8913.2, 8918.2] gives 8.57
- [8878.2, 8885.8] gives 9.68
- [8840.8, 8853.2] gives 10.1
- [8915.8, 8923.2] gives 8.61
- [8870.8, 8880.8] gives 10.1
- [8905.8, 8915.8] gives 8.89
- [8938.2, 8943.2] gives 9.43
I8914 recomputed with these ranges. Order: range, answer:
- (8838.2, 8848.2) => 10.18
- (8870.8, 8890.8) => 11.07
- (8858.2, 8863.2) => 9.981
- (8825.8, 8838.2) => 13.12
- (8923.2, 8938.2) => 11.04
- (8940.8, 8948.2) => 14.65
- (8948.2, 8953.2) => 10.22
